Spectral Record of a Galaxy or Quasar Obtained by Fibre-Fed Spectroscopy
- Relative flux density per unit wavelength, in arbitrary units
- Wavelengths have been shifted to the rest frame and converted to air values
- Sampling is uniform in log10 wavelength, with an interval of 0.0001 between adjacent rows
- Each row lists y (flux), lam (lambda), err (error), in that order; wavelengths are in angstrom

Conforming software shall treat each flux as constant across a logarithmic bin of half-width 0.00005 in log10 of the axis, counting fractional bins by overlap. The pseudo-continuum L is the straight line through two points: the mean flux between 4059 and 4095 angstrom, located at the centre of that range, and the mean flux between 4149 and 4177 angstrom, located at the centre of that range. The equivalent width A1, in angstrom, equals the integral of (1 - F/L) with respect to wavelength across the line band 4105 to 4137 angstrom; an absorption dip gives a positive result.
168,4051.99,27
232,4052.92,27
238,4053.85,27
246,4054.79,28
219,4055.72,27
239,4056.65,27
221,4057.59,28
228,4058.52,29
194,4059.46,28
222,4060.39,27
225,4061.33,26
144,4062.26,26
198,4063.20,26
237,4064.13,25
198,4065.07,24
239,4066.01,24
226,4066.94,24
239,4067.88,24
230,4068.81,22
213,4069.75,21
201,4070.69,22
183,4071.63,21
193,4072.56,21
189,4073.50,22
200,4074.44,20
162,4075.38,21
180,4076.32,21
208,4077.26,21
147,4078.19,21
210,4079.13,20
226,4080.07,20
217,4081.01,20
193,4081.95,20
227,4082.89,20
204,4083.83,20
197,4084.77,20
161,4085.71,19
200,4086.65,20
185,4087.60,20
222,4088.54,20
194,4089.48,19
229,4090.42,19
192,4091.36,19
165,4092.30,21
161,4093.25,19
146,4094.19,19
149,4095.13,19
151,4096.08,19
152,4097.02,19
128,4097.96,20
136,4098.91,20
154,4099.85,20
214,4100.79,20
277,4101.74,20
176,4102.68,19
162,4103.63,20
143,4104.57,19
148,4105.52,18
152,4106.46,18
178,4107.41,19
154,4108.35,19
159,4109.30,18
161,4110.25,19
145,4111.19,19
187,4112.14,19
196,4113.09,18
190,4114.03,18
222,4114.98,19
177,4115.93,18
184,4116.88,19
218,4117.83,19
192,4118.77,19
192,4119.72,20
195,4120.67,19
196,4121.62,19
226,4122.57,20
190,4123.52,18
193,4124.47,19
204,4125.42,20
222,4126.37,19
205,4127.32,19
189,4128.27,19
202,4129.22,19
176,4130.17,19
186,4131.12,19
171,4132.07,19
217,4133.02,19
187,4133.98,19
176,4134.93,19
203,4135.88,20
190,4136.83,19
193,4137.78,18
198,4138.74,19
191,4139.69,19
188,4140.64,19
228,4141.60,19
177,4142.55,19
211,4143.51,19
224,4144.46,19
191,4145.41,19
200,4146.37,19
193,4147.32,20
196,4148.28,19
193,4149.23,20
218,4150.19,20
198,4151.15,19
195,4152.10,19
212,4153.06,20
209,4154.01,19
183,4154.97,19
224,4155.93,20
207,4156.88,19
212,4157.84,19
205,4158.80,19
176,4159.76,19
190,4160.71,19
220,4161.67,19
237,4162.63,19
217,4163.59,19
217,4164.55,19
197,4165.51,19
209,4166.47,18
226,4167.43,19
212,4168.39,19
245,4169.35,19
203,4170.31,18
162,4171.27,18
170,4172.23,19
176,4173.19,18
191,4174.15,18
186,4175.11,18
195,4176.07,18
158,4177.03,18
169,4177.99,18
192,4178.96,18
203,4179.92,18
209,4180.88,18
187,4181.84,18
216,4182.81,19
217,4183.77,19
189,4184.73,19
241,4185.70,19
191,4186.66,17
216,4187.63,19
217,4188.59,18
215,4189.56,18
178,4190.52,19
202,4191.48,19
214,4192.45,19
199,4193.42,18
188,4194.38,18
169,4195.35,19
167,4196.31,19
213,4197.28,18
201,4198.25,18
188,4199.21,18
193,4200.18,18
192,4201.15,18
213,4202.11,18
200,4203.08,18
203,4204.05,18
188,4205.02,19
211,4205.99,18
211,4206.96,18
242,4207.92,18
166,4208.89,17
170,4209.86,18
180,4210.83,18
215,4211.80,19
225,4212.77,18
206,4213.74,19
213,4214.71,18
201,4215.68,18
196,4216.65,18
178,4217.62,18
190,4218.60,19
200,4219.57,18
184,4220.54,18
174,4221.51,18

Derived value 2.0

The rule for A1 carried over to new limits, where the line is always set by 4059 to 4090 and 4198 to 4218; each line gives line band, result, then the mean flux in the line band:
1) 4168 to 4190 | 0.2 angstrom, 198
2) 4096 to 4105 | 1.4 angstrom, 170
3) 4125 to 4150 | 0.5 angstrom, 197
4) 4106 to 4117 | 1.4 angstrom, 175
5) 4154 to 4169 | -0.6 angstrom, 209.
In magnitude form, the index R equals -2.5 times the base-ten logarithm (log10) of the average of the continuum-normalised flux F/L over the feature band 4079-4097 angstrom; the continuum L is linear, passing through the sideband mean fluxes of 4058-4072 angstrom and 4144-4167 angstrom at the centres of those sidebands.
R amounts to 0.11 mag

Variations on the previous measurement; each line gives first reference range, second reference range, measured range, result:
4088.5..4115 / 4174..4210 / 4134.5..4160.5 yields -0.08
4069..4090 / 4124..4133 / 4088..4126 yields 0.09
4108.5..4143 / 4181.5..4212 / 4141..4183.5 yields -0.03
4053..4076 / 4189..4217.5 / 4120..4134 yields 0.05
